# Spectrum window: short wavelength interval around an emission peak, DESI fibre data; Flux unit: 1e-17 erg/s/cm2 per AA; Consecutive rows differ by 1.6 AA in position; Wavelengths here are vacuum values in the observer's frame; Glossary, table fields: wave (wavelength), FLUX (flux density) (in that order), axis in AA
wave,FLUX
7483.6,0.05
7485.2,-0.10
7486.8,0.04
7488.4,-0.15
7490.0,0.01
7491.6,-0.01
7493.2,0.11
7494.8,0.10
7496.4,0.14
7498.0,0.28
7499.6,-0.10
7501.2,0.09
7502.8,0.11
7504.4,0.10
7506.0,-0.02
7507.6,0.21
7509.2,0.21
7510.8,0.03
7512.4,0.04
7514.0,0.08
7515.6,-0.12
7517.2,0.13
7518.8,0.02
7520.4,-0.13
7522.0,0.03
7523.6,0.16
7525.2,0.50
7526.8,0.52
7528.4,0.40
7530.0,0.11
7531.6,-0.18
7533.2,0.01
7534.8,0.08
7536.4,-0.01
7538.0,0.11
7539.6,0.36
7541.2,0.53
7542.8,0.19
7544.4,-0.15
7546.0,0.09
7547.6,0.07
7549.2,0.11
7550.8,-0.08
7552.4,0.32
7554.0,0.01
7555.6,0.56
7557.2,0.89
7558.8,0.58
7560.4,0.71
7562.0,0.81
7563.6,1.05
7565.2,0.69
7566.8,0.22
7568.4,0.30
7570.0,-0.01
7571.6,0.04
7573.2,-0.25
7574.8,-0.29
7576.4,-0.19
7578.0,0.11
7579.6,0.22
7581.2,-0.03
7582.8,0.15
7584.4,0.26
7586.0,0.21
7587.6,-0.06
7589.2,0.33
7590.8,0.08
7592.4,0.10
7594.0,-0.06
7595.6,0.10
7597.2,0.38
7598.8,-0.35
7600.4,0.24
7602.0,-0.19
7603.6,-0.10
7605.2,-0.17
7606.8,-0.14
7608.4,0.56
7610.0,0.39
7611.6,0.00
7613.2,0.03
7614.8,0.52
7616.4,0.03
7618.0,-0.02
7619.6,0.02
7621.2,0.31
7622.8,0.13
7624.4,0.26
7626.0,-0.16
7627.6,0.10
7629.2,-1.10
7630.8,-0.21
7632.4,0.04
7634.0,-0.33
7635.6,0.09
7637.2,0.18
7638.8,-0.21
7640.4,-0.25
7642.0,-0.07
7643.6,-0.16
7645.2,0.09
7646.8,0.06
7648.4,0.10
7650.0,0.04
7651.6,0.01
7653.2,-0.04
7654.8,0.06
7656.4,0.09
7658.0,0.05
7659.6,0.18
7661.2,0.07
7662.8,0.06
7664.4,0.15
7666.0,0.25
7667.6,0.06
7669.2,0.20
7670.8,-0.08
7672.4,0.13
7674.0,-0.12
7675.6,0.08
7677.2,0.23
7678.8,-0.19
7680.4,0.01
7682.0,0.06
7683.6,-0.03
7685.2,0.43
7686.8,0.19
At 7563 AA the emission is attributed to [O II]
